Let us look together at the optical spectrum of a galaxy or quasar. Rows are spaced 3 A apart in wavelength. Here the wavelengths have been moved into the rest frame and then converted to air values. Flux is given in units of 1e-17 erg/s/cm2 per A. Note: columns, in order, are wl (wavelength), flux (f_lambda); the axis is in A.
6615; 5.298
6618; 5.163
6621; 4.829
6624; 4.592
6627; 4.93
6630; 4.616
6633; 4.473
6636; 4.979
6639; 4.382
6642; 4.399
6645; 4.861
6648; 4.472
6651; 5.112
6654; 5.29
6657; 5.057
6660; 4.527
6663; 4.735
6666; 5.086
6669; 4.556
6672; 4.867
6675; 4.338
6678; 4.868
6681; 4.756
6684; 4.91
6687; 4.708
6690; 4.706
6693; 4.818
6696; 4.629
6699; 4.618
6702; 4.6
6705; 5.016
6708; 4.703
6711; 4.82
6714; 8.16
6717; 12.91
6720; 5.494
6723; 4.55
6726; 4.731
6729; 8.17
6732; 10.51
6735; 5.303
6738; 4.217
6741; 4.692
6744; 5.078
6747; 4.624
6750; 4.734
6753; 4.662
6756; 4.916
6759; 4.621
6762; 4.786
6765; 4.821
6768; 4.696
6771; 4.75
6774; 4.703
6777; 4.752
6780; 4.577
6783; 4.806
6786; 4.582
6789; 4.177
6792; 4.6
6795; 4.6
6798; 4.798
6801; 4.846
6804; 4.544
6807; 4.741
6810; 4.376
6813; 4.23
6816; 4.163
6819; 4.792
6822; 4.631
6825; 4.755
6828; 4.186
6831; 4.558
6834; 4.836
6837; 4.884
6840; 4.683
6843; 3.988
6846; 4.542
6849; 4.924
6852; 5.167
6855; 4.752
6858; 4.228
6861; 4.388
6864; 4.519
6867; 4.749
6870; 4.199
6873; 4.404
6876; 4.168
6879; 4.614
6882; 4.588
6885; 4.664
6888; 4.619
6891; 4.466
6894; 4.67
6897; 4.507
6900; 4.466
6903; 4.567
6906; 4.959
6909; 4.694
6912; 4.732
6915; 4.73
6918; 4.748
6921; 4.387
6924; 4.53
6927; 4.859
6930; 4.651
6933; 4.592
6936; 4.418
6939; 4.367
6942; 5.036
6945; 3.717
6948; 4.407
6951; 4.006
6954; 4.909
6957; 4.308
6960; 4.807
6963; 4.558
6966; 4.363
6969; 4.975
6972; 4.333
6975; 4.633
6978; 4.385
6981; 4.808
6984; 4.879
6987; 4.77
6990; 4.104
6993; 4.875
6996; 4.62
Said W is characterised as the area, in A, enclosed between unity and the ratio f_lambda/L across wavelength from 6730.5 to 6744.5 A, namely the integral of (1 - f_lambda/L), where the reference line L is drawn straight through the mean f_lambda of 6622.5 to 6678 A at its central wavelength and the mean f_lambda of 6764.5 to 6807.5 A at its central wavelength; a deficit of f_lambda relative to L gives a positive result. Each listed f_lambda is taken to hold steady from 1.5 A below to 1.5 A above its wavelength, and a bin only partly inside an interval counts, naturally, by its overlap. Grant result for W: -4.0 A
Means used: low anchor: 4.74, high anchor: 4.66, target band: 6.02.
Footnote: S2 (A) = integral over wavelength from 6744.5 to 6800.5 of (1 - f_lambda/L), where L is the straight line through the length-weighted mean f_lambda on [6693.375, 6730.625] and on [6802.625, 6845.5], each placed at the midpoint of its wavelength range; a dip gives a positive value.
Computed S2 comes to 5.5 A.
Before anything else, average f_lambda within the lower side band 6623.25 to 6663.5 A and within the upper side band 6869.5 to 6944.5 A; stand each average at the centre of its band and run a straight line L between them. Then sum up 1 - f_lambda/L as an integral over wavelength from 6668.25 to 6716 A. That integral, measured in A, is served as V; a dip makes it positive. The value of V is -3.20 A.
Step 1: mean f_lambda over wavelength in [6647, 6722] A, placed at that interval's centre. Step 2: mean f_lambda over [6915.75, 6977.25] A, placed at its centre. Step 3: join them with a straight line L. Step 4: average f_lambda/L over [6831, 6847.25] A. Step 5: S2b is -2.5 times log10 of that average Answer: 0.06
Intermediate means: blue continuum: 5.27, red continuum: 4.53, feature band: 4.58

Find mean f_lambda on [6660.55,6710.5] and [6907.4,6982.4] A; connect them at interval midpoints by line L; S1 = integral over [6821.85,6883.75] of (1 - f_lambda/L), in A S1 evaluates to 0.87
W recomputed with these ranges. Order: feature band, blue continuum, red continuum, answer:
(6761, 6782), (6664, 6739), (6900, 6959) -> 2.2 A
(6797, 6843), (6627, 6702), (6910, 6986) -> 0.7 A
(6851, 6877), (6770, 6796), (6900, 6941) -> 0.7 A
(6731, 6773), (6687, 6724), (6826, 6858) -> 2.0 A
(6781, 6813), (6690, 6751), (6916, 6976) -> 4.7 A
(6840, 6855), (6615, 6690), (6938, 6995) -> -0.1 A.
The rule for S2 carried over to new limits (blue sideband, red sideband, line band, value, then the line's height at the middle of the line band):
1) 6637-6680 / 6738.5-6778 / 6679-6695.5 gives -0.1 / 4.75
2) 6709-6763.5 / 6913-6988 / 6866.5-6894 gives 2.8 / 5.01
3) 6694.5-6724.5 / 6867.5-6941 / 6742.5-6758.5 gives 2.5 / 5.66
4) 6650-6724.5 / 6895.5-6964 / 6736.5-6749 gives 1.1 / 5.11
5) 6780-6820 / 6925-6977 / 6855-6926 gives -0.3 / 4.54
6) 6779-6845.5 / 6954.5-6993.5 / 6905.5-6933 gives -0.6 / 4.59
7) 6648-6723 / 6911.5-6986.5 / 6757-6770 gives 0.8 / 5.06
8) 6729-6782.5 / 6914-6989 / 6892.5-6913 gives 0.3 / 4.71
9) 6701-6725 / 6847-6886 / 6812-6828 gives 1.9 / 5.09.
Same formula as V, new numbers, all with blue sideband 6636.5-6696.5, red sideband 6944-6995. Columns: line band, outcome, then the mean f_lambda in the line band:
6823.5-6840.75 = -0.1 A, 4.65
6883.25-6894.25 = 0.0 A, 4.6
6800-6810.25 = 0.0 A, 4.65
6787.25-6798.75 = 0.3 A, 4.53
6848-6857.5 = -0.5 A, 4.87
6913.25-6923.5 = -0.1 A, 4.62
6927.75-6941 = 0.0 A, 4.55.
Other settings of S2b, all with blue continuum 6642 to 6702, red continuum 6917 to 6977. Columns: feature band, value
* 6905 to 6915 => -0.05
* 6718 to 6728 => -0.16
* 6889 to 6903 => 0.01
